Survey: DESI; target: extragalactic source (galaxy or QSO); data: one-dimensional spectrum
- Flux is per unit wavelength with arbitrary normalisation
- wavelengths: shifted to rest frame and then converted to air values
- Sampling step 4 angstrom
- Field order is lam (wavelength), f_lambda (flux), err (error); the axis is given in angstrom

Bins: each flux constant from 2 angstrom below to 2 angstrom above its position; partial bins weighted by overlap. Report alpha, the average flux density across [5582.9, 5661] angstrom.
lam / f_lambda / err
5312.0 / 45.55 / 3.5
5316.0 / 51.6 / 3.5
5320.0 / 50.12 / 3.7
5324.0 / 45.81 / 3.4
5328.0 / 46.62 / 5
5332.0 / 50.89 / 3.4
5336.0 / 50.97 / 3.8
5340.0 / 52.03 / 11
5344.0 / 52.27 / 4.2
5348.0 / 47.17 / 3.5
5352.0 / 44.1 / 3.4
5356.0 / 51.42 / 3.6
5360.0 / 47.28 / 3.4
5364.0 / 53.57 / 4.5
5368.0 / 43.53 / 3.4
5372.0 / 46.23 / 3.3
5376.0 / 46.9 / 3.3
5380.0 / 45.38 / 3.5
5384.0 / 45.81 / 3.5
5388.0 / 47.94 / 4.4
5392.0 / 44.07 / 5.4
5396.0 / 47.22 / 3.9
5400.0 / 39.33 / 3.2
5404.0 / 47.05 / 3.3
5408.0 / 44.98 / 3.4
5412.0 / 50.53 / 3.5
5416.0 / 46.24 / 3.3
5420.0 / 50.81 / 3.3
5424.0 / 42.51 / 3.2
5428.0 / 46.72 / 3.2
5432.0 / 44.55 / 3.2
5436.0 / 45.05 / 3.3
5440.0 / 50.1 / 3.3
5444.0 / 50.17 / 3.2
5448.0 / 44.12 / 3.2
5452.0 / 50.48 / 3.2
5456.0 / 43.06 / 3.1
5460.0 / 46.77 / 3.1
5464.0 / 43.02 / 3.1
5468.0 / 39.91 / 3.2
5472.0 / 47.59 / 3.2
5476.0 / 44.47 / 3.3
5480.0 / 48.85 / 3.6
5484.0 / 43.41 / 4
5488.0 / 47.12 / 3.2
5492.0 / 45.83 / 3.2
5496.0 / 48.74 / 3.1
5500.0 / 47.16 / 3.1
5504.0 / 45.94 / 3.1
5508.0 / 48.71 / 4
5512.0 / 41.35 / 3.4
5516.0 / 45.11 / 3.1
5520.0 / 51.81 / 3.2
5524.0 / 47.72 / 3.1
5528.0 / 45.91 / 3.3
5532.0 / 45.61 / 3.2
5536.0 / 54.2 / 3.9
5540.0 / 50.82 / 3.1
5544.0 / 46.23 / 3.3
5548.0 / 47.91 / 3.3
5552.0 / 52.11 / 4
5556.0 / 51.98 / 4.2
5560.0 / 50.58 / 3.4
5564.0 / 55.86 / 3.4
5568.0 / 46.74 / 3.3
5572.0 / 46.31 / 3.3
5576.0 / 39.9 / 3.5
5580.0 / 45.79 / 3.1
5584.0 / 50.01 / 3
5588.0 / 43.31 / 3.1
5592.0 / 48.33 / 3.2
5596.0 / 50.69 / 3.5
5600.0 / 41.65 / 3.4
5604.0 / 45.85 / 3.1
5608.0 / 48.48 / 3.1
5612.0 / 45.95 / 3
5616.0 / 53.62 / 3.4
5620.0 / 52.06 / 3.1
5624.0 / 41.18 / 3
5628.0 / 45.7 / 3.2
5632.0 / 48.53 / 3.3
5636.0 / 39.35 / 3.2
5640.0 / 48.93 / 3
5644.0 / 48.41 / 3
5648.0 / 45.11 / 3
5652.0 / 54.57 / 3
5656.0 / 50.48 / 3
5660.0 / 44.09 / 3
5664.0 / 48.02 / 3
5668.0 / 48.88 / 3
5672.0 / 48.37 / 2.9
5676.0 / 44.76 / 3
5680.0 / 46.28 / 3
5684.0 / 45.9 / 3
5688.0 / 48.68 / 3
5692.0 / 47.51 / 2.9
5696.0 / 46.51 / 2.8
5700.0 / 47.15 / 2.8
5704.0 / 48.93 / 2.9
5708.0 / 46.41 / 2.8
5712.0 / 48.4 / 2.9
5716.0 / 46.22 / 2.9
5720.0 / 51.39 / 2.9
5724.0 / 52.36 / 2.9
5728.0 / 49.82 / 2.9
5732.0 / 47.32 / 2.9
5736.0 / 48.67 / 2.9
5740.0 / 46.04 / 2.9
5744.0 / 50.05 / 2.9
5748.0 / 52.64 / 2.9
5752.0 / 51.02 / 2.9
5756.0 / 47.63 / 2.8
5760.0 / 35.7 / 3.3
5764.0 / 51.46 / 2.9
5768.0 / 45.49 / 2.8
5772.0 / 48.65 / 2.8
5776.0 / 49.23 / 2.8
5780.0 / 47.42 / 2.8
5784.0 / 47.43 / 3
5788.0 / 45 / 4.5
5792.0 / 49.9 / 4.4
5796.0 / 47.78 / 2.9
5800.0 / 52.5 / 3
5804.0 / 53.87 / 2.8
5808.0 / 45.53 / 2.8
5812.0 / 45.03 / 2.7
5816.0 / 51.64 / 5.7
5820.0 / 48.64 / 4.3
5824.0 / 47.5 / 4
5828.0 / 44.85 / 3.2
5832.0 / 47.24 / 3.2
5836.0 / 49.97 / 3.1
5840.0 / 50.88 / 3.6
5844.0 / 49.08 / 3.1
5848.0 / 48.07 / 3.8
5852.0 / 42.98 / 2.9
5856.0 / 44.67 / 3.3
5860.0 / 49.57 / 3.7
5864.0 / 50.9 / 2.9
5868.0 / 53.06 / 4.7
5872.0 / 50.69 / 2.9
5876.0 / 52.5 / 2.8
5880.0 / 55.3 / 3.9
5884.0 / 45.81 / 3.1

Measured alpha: 47.3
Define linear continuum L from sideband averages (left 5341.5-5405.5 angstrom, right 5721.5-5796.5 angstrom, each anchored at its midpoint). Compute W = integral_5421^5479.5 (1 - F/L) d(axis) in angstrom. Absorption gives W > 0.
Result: 1.66 angstrom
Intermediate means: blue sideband 46.9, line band 45.8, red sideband 48.1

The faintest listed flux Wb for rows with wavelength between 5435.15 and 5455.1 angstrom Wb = 44.12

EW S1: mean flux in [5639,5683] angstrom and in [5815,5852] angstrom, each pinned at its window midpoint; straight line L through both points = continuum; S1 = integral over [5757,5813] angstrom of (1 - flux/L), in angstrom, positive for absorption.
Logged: 0.7 angstrom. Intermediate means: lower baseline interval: 47.9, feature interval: 47.5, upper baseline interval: 48.3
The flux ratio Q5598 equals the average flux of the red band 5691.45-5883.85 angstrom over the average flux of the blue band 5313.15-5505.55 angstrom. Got 1.03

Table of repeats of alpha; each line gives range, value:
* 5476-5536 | 46.8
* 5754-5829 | 47.7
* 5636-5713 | 47.5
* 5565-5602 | 46.1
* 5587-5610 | 46.5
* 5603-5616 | 47.9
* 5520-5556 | 49.2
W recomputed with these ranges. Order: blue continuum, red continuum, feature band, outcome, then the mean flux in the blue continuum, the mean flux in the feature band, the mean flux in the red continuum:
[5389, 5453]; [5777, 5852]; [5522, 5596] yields -1.96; 46.5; 48.4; 48.3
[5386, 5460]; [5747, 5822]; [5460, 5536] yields 0.84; 46.4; 46.2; 48.2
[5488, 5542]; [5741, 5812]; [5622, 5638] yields 1.39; 47.6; 43.7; 48.2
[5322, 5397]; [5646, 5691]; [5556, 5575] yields -0.71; 47.9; 49.6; 47.7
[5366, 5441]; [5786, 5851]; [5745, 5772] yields 0.35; 46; 47.5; 48.5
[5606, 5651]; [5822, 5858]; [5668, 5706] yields 0.00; 47.2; 47.2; 47.2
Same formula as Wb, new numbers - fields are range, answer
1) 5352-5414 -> 39.33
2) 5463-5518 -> 39.91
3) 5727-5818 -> 35.7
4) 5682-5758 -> 45.9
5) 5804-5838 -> 44.85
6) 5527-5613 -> 39.9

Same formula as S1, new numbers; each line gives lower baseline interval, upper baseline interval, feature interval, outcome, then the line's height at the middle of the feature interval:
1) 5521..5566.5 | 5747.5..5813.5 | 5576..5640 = 3.65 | 49.4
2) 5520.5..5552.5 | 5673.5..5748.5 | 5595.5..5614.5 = 0.84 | 48.5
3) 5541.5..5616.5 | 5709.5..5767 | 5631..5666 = 0.46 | 48.1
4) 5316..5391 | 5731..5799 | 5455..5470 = 1.54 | 48.1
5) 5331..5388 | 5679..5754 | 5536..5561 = -0.94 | 48.4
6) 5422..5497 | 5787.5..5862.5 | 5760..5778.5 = 0.23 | 47.9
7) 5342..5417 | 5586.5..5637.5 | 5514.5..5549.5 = -1.28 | 46.7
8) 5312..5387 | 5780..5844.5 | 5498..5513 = 0.72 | 48.4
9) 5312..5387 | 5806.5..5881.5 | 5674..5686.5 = 0.74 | 48.7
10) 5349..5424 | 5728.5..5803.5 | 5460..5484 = 1.12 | 47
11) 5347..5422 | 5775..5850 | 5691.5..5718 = 0.43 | 48.1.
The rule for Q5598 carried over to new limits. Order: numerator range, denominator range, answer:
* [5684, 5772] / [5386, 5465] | 1.04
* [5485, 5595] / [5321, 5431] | 1.01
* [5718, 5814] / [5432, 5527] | 1.05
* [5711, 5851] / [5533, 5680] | 1.01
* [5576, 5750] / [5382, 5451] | 1.03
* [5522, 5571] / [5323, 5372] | 1.02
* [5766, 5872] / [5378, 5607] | 1.03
